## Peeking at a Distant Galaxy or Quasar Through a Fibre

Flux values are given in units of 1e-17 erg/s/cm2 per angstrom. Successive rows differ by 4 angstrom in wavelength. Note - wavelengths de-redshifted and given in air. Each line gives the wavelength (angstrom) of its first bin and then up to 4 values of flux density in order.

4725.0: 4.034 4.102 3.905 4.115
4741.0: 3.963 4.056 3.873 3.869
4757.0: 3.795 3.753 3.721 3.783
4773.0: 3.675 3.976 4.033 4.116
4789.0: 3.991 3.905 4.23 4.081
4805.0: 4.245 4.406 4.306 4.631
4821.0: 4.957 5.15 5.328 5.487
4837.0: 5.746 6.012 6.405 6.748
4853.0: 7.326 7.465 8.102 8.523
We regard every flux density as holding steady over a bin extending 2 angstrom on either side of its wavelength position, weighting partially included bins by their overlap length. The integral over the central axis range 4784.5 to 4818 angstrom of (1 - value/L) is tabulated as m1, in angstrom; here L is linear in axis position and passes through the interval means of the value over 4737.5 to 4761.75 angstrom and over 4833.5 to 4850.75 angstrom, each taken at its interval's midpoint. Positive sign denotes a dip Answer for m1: 6.2 angstrom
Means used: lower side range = 3.91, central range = 4.2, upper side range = 6.16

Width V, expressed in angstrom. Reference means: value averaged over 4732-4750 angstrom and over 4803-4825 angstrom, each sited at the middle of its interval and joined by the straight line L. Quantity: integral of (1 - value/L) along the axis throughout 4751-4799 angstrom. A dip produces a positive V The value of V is 4.0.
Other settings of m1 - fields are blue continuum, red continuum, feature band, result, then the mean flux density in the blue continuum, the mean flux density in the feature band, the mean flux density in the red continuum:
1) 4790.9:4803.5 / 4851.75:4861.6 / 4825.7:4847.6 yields 2.1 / 4.08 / 5.78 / 7.59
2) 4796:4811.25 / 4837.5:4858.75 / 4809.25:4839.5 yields 1.9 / 4.24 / 5.06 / 6.71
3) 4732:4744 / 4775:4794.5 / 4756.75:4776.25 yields 1.2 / 4.01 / 3.76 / 4.01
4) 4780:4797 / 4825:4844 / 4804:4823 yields 1.5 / 4.04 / 4.52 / 5.63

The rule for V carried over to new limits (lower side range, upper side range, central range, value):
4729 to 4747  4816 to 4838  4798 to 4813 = 2.1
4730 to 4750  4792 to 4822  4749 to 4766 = 1.2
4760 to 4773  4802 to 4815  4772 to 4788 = -0.2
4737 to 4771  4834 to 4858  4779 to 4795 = 2.7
